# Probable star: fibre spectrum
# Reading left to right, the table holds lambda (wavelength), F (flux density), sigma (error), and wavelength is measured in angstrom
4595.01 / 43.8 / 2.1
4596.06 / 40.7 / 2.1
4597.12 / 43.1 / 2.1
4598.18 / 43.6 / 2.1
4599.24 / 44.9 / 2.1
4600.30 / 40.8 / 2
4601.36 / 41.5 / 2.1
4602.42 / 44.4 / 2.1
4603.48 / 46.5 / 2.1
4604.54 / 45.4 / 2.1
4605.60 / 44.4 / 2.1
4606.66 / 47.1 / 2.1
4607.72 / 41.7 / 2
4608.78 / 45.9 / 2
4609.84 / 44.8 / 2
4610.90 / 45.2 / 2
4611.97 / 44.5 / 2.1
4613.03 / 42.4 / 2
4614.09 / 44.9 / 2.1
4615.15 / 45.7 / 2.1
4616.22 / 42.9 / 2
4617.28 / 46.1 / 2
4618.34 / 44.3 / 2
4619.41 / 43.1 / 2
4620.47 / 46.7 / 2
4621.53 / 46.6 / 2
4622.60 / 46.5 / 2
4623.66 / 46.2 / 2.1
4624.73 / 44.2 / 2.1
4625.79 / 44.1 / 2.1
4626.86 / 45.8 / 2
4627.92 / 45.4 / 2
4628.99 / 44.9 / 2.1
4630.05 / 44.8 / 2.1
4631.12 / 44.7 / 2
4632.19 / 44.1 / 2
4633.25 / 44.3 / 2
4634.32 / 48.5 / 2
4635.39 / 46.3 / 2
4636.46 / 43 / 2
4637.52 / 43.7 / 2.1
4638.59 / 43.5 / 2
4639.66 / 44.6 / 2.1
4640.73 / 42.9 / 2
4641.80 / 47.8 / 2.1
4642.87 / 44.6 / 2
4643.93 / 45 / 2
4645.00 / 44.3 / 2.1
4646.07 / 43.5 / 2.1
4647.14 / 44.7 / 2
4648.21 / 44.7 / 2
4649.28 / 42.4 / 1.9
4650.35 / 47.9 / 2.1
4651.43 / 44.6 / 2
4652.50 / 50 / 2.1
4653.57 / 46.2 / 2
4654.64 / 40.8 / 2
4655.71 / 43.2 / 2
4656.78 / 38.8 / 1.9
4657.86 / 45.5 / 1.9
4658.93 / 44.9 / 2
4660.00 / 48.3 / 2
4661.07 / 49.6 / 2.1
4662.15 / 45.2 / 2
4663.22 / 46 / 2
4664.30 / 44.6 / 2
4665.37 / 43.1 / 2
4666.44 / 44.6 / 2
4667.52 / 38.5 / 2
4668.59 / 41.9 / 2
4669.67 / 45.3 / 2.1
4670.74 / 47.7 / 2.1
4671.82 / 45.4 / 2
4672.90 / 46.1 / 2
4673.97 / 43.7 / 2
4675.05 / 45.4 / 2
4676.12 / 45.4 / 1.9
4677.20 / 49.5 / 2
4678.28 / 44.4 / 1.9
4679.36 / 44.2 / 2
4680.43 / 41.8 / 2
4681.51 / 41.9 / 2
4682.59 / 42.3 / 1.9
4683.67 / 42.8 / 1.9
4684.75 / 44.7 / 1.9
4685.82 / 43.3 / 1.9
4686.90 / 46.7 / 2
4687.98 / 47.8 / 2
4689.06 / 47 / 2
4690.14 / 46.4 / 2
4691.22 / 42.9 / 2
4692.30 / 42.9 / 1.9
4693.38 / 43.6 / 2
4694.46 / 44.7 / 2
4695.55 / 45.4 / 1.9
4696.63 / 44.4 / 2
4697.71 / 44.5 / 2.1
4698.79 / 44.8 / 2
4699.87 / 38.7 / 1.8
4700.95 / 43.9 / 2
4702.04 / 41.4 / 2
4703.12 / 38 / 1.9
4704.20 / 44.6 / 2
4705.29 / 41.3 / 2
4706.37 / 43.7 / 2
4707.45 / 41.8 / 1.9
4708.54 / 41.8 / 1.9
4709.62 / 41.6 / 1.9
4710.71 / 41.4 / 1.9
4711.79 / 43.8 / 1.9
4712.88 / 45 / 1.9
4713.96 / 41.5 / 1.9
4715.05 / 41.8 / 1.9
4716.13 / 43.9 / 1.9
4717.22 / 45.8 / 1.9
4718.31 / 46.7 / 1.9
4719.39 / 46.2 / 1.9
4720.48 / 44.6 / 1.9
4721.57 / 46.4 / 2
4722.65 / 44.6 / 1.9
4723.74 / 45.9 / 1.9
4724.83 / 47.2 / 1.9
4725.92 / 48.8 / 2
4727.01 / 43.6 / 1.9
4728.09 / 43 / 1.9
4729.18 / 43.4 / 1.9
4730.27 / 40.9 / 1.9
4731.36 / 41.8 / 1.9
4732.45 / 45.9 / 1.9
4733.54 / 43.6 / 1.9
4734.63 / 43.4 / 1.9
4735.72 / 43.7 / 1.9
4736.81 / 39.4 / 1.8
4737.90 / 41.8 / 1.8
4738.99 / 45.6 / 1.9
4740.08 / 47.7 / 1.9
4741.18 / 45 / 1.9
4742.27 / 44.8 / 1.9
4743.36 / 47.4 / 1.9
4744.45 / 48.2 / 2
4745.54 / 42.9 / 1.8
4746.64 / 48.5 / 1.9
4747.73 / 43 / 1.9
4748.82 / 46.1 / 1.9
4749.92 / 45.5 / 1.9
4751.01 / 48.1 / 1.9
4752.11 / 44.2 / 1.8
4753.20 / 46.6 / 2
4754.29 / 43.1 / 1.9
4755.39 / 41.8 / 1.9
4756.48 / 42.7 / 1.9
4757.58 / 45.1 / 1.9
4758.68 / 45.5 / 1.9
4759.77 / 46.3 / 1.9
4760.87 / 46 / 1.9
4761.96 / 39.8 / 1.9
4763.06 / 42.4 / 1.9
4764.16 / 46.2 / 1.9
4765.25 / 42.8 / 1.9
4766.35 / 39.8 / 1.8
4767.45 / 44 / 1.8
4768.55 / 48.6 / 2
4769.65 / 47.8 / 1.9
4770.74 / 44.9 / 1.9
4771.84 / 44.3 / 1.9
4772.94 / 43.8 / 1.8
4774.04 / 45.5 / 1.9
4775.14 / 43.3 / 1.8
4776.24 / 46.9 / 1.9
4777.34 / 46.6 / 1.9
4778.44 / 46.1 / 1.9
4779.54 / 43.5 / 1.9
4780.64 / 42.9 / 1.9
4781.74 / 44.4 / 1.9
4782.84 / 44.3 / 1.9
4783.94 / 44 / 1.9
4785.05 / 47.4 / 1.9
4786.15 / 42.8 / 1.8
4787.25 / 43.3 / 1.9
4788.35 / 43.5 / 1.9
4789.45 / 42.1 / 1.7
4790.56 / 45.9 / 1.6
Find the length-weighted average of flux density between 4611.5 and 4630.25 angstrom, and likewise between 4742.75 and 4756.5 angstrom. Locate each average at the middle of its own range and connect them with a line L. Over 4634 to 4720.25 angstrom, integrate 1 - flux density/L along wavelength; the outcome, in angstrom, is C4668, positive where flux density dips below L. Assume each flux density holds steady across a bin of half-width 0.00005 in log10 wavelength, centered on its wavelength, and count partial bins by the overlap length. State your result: 1.7 angstrom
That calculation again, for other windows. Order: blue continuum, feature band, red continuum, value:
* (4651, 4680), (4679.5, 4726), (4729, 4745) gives 0.7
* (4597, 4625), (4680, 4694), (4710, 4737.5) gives 0.0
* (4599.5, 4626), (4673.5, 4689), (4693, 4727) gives -0.2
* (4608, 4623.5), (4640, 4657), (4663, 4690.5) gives 0.1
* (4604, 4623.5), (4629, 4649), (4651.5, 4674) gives 0.1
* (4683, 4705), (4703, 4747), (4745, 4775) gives 0.1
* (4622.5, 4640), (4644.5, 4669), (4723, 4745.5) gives 0.2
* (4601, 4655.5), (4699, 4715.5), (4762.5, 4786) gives 1.0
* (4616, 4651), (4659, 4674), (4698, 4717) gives -0.4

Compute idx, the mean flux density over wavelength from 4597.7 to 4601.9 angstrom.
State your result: 42.7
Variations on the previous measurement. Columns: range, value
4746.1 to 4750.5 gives 45.8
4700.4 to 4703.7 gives 41.1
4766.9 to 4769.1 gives 46.2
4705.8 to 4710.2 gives 42.2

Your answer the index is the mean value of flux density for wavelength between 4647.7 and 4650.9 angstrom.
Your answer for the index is 44.9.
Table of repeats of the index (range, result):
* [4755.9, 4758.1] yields 43.9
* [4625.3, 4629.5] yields 45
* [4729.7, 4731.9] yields 41.3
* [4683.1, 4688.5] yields 45.1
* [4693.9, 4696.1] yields 44.9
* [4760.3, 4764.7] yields 43.6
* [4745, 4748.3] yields 44.8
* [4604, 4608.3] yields 44.7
